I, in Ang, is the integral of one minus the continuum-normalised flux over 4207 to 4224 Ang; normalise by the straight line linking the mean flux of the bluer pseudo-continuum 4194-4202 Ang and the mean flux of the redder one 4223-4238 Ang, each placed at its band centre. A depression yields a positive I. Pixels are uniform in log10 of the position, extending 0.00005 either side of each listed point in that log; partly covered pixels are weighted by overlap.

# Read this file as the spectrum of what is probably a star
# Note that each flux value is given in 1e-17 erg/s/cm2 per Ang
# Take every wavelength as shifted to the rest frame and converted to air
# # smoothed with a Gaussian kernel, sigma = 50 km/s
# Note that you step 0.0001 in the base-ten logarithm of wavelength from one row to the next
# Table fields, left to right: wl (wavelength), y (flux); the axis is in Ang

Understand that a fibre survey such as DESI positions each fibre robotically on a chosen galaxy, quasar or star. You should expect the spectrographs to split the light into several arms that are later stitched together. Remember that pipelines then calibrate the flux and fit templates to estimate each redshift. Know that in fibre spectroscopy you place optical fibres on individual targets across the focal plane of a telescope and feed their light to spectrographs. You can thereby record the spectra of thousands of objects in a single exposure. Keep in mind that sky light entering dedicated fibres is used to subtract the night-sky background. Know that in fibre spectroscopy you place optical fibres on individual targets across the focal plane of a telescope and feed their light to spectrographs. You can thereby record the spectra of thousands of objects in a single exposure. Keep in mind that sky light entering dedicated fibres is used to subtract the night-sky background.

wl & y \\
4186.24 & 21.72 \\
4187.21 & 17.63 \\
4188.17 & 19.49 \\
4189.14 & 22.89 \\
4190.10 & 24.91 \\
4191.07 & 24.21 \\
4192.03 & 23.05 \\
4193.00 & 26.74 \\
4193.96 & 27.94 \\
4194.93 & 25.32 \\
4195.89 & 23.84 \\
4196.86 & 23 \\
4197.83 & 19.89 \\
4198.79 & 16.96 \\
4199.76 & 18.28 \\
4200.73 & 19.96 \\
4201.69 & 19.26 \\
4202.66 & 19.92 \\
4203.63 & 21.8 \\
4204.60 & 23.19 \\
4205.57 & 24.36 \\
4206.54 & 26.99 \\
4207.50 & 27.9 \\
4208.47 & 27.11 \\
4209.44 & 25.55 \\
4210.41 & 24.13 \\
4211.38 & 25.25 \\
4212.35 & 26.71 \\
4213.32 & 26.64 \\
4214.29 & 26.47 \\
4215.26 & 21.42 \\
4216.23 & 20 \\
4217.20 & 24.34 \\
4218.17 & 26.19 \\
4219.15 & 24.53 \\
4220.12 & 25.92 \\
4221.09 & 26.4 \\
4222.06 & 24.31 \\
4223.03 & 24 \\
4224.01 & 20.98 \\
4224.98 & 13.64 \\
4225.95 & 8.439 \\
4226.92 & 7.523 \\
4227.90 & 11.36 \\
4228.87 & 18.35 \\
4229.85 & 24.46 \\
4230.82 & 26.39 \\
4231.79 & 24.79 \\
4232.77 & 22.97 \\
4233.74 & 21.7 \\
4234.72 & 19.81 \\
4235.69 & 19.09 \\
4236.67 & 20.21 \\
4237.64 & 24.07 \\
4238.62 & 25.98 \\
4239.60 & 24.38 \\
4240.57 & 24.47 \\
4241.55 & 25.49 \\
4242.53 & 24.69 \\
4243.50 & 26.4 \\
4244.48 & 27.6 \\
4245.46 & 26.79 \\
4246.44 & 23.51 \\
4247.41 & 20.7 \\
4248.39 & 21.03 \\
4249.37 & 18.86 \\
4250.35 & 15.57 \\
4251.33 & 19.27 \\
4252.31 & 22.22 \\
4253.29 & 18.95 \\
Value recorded -4.2 Ang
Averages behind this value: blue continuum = 21.2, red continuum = 19.1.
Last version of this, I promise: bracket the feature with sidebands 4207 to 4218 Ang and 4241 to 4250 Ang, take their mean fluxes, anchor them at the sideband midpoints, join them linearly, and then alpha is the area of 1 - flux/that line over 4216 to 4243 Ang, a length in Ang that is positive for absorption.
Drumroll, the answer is 3.1 Ang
